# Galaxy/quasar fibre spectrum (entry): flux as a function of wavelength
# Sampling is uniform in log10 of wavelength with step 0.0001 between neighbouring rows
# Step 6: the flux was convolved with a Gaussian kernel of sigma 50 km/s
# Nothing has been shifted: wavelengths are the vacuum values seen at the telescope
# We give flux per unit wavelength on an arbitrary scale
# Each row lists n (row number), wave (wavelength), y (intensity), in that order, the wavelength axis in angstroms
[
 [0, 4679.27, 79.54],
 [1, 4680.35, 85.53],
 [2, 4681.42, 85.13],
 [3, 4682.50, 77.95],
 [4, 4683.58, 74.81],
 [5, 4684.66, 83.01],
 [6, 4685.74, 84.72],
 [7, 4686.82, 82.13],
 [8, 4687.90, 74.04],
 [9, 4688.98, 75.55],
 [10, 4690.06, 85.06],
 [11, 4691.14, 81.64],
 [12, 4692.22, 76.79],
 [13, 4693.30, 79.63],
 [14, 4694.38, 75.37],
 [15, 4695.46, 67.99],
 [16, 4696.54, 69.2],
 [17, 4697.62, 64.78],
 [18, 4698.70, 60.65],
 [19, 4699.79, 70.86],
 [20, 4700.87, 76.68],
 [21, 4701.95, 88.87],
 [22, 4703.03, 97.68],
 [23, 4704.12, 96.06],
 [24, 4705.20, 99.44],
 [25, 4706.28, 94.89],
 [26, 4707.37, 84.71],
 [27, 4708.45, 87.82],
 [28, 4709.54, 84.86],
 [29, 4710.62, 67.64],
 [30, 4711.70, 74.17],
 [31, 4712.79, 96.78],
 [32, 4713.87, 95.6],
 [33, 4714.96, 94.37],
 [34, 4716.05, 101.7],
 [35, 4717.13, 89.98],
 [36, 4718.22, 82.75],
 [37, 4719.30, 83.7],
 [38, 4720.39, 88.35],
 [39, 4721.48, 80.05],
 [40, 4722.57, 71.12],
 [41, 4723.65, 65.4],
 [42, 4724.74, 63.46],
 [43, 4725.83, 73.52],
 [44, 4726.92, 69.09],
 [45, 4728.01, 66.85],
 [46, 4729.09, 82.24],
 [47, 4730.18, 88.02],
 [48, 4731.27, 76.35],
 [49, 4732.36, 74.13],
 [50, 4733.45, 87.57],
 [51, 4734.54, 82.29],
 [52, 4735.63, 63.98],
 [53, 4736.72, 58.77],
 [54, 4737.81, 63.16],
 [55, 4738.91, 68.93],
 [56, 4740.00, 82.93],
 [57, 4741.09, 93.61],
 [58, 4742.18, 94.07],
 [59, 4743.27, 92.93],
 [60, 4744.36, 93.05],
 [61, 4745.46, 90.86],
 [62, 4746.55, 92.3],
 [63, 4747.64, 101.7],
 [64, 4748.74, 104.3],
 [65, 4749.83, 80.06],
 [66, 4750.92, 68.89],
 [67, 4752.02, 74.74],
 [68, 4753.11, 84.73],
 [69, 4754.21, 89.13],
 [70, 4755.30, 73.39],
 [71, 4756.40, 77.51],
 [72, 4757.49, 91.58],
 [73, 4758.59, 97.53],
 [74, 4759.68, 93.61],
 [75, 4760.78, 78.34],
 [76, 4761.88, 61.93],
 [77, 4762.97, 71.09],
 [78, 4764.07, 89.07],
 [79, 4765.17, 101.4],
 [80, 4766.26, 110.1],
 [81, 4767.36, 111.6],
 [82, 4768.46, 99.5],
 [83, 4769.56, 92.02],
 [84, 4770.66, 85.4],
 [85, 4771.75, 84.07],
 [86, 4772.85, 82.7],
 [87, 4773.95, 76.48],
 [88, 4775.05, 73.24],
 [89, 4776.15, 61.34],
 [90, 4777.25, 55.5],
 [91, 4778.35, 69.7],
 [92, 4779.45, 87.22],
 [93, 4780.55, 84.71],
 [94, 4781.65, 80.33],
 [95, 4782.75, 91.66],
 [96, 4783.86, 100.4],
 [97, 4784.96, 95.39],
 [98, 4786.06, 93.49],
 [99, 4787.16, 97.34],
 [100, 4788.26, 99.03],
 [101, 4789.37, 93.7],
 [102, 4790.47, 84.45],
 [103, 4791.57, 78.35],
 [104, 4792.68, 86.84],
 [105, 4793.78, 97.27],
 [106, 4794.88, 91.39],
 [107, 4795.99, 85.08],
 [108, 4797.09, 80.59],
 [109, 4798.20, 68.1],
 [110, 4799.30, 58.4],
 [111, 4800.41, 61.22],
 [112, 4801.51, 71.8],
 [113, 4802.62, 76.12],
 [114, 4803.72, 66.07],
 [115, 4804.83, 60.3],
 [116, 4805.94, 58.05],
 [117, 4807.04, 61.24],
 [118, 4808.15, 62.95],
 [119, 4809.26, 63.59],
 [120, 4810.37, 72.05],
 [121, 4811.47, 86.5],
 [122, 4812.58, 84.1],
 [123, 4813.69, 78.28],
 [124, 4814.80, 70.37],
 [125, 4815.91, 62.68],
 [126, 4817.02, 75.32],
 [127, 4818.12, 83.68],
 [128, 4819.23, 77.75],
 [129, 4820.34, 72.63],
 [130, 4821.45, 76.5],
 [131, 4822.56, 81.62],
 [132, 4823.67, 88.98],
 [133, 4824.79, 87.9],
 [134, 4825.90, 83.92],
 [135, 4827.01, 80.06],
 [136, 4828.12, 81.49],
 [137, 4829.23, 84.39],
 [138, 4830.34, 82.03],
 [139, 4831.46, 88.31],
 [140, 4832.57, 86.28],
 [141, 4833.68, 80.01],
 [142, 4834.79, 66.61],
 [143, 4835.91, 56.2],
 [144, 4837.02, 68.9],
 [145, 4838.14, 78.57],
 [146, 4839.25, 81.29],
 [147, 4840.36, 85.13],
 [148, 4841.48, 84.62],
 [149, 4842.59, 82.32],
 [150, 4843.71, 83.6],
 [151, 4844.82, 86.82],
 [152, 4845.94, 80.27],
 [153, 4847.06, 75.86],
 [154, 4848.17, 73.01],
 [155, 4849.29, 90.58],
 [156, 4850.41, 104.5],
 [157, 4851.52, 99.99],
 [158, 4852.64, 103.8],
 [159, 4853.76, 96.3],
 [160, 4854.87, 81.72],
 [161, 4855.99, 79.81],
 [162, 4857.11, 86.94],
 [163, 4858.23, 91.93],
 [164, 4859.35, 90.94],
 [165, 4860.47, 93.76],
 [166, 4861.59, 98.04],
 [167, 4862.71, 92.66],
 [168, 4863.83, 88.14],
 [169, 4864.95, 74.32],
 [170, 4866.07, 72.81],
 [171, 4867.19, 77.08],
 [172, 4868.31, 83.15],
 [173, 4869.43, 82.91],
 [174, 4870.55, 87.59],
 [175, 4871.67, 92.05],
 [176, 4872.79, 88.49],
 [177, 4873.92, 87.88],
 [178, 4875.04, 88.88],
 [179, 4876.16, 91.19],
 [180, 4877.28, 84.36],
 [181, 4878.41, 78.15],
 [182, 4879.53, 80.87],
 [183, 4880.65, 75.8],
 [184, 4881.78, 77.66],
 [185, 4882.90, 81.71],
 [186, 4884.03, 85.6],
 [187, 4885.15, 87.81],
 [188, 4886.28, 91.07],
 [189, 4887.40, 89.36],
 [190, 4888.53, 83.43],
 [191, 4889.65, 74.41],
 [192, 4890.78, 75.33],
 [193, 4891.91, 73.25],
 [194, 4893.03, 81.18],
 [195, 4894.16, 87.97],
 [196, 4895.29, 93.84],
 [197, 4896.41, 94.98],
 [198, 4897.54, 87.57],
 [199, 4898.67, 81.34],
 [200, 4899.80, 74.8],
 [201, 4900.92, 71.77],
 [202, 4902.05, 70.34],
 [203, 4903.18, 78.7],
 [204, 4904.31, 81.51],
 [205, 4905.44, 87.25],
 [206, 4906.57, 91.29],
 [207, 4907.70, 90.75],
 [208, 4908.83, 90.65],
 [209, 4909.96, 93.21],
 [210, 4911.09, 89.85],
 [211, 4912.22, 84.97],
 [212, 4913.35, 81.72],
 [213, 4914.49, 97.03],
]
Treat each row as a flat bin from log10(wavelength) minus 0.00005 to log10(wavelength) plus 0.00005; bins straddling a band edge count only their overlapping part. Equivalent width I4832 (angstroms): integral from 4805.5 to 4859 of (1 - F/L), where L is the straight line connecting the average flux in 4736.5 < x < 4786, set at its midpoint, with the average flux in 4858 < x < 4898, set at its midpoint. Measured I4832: 3.0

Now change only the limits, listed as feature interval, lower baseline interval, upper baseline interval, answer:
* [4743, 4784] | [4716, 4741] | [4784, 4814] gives -4.2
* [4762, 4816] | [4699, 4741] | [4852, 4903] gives 1.2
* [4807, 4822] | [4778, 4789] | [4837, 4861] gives 2.5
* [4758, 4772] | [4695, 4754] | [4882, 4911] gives -1.4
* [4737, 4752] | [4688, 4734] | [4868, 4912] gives -0.8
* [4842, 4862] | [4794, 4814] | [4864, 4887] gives -2.3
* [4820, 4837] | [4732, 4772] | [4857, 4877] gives 1.4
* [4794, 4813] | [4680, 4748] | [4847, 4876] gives 3.1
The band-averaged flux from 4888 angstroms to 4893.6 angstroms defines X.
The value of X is 77.5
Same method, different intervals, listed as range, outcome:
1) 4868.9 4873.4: 87.7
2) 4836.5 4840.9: 78.6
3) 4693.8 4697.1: 71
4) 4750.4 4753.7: 76.2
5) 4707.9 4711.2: 80.2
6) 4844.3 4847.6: 80.7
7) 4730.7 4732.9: 75.3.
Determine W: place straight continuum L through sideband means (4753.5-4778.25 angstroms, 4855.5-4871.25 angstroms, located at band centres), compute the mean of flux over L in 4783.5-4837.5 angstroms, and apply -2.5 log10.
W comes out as 0.09 mag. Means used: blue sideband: 84.1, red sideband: 85.8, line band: 78.5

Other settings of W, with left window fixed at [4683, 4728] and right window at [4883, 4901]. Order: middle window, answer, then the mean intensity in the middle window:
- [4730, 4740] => 0.11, 73.6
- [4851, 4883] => -0.04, 86.6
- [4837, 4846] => 0.01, 82.1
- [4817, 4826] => 0.02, 81.1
